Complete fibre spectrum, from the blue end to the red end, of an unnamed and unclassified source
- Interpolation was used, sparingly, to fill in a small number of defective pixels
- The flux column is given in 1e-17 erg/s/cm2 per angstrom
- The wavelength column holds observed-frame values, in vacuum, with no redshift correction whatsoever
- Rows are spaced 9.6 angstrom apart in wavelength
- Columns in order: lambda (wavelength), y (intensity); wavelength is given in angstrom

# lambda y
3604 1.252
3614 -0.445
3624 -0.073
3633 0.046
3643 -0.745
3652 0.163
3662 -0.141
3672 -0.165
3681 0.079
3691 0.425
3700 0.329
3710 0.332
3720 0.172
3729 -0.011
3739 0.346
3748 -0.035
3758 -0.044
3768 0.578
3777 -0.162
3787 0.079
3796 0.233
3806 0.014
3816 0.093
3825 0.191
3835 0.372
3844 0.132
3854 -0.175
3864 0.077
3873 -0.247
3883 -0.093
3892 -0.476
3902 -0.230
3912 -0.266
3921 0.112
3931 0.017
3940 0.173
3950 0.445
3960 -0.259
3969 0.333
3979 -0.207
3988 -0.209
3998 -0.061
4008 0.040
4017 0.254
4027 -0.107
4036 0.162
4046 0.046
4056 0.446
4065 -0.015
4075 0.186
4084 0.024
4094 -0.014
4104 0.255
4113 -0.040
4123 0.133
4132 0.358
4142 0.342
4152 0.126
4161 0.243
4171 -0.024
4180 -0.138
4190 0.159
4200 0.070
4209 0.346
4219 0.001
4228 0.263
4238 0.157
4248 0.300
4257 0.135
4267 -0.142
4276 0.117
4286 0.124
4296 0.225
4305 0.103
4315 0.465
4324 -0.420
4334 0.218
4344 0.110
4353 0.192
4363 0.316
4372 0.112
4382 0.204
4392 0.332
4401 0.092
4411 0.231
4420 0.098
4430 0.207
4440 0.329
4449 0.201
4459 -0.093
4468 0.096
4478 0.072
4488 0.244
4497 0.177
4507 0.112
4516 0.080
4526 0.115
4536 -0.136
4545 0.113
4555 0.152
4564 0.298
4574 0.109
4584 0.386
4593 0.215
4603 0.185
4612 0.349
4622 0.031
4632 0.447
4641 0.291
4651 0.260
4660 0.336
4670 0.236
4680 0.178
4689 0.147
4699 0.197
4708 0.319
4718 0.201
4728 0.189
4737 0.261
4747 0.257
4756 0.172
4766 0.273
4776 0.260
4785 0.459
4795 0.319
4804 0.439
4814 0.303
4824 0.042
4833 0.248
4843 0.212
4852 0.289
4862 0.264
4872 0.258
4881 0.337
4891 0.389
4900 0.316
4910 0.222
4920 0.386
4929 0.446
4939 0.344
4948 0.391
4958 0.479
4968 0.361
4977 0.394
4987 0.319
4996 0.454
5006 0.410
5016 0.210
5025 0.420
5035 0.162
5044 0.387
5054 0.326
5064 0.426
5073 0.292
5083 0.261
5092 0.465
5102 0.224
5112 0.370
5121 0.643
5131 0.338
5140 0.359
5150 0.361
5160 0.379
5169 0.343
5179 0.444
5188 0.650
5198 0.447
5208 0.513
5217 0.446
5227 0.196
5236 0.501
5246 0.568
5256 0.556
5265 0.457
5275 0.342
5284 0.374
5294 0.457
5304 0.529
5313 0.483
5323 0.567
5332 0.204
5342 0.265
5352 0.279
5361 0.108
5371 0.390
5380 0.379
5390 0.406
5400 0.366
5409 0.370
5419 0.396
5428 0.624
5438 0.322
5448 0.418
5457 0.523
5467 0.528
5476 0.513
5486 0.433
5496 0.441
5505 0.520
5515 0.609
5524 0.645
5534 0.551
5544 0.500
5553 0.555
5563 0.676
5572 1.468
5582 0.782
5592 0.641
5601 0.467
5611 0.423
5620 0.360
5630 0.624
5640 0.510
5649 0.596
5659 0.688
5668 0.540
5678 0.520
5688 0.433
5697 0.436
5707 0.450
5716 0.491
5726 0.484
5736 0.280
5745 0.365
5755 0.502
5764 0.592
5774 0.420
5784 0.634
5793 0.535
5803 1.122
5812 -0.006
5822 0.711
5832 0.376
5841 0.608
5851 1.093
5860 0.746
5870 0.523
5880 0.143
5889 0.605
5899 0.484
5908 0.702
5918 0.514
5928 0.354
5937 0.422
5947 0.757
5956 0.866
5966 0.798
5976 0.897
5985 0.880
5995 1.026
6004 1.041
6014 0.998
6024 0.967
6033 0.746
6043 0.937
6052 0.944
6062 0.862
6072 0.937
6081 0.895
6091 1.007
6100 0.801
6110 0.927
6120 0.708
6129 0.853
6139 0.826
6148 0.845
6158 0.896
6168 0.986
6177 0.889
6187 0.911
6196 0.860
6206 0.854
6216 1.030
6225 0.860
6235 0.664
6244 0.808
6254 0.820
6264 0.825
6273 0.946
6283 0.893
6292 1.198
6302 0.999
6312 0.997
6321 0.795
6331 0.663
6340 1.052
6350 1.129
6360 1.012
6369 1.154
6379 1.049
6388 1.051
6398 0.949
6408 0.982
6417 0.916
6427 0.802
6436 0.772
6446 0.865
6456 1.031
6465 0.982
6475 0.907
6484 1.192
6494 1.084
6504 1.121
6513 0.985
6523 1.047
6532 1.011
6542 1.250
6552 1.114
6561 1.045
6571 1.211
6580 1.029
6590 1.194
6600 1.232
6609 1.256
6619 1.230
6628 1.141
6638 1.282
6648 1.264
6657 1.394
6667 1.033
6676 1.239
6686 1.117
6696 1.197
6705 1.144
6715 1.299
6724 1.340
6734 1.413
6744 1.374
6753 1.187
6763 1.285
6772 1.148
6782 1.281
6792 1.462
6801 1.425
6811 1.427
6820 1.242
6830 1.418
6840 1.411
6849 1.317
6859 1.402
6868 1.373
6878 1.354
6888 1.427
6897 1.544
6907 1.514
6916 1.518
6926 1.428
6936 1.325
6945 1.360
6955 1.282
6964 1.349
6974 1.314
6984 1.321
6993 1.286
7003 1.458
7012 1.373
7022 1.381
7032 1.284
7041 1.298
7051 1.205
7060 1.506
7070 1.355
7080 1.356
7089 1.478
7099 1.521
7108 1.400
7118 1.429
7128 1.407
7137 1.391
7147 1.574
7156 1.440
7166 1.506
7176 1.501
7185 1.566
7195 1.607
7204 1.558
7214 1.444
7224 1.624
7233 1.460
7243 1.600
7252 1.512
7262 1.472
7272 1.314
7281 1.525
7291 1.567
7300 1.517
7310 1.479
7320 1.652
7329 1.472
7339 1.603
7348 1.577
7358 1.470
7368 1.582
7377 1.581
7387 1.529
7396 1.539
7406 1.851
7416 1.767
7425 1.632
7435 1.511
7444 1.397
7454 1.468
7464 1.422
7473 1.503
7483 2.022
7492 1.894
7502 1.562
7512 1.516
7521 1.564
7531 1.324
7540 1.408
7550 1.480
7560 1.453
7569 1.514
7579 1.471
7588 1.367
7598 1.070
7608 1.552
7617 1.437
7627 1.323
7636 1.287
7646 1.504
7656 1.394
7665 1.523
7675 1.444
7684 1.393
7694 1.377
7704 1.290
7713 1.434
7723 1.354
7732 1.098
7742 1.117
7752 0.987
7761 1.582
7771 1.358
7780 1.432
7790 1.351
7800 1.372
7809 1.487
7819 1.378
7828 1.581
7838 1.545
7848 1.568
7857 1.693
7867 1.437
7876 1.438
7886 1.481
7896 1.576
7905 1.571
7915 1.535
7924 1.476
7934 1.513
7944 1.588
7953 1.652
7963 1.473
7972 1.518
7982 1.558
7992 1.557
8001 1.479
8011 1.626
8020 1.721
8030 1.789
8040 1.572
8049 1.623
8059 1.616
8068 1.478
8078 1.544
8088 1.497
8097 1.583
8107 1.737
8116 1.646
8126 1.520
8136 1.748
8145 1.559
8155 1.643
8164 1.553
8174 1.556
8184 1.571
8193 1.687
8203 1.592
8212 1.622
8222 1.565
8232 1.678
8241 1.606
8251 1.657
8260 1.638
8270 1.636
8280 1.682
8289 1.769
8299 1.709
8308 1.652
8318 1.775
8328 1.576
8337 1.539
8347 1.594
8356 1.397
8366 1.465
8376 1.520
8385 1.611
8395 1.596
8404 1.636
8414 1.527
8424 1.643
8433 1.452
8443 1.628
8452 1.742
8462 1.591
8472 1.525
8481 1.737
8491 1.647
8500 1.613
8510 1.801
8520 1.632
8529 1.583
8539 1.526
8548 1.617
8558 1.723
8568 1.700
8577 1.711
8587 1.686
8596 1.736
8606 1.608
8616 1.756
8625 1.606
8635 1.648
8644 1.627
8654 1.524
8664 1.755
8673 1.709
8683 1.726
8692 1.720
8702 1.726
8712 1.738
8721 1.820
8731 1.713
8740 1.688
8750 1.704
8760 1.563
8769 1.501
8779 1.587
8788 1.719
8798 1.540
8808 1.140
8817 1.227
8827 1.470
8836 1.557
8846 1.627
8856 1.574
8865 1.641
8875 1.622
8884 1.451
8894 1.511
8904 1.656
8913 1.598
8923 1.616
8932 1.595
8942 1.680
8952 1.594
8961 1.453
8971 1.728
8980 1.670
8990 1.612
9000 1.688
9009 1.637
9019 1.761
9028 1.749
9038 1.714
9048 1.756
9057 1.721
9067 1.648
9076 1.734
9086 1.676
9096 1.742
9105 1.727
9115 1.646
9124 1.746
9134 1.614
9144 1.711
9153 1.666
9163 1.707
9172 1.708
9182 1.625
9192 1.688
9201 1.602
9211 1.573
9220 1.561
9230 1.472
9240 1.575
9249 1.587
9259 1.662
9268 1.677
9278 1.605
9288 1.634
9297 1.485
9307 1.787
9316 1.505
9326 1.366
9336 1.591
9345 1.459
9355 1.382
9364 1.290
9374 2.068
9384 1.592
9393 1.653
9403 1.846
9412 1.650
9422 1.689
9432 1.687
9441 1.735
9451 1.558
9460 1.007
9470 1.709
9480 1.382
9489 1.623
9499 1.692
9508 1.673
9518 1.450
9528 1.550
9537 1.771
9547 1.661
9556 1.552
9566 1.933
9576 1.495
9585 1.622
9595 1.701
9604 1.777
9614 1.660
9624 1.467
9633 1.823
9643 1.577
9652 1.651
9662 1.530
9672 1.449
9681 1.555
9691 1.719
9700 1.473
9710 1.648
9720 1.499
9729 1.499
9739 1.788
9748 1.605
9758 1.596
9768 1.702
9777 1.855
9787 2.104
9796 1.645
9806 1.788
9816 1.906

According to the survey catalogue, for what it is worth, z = 0.495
